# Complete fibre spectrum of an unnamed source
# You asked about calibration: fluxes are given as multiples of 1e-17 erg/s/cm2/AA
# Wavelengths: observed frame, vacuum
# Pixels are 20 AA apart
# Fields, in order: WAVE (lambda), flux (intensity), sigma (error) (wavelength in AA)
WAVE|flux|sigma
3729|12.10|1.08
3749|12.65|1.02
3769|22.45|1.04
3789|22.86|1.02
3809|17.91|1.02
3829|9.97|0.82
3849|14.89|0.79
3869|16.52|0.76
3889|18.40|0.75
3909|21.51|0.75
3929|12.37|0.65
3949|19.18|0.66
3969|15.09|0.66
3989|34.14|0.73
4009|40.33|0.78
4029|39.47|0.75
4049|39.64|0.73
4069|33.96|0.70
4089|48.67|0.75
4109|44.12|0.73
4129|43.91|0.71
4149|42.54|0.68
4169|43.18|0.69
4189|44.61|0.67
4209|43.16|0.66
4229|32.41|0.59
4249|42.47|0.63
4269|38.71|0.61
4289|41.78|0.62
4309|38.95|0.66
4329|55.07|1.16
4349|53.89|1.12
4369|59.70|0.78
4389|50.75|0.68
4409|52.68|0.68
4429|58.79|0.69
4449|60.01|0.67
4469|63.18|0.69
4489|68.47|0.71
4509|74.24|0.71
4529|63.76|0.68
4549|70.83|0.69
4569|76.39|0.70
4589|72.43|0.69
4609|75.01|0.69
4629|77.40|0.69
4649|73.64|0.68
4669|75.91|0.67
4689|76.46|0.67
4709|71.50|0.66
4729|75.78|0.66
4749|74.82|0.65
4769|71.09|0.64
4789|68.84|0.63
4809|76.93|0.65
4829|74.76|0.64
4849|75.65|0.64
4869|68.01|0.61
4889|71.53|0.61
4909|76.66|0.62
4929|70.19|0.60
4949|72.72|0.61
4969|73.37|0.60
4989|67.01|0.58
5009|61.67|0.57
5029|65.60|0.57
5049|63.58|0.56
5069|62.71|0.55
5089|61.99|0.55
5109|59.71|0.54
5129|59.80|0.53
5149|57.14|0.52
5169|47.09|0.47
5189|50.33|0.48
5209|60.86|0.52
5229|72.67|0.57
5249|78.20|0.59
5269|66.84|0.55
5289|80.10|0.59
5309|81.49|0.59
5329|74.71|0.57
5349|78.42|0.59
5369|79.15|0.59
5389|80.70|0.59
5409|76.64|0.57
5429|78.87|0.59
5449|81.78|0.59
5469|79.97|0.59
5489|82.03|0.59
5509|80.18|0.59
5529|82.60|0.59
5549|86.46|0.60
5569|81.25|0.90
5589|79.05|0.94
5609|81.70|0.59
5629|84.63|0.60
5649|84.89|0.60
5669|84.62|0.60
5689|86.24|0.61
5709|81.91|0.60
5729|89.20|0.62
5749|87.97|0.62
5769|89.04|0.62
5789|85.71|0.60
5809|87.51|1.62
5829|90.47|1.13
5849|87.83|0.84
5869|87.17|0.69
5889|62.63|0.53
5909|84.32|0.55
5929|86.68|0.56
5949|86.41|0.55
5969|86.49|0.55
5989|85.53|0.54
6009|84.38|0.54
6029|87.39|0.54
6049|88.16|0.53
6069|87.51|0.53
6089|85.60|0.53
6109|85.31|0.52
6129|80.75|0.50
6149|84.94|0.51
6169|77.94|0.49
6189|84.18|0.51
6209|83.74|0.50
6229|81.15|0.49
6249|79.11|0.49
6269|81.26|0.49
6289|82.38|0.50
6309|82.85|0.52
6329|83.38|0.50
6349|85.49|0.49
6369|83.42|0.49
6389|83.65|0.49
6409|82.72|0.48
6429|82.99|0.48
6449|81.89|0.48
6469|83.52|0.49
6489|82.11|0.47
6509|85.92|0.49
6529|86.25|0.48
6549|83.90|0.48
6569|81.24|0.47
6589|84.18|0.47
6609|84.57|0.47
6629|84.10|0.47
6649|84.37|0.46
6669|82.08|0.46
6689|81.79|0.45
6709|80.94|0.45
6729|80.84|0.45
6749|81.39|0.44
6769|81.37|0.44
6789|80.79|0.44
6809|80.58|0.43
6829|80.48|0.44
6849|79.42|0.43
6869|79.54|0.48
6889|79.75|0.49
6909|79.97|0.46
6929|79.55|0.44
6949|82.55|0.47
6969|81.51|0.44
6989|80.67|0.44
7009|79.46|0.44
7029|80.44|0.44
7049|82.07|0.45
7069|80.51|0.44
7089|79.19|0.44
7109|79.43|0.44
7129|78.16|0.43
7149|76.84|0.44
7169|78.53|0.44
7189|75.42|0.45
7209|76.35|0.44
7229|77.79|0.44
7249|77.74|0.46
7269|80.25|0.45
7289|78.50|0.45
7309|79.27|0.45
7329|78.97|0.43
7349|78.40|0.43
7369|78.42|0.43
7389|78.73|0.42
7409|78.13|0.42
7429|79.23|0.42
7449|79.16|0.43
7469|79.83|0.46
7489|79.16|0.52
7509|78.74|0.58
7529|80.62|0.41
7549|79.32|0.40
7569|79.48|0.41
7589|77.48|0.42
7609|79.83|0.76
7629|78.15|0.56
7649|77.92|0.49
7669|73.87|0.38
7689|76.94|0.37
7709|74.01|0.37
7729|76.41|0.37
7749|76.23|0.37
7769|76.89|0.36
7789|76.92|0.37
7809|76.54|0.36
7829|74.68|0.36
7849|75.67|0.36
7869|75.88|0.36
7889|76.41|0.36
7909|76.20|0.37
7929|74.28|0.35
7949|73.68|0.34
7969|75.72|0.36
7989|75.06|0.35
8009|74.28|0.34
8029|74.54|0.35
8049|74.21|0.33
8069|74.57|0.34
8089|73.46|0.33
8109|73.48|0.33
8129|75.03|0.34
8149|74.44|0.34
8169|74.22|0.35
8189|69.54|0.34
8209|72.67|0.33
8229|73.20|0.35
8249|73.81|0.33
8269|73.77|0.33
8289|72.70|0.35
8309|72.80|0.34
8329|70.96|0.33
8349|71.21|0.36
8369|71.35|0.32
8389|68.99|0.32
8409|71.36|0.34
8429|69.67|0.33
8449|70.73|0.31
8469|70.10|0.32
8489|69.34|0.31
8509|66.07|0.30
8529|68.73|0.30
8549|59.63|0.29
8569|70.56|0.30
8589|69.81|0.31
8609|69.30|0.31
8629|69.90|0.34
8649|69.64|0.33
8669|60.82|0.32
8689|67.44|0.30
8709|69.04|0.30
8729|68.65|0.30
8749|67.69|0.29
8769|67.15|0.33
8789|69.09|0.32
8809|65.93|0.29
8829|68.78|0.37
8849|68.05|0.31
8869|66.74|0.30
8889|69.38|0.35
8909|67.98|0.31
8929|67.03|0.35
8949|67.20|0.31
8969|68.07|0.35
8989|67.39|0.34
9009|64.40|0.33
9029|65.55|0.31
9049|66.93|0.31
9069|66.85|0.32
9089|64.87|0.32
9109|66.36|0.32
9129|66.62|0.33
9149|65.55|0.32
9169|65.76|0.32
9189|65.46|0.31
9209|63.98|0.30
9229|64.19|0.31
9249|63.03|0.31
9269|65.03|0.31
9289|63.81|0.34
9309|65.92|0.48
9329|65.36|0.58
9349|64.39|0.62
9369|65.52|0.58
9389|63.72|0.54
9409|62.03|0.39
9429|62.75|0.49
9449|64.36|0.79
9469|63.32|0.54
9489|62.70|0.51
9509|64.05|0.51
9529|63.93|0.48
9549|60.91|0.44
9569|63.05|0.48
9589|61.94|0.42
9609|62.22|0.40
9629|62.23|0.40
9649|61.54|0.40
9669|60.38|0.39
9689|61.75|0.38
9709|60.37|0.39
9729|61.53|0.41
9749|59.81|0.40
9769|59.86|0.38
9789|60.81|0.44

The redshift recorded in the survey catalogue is 0.000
